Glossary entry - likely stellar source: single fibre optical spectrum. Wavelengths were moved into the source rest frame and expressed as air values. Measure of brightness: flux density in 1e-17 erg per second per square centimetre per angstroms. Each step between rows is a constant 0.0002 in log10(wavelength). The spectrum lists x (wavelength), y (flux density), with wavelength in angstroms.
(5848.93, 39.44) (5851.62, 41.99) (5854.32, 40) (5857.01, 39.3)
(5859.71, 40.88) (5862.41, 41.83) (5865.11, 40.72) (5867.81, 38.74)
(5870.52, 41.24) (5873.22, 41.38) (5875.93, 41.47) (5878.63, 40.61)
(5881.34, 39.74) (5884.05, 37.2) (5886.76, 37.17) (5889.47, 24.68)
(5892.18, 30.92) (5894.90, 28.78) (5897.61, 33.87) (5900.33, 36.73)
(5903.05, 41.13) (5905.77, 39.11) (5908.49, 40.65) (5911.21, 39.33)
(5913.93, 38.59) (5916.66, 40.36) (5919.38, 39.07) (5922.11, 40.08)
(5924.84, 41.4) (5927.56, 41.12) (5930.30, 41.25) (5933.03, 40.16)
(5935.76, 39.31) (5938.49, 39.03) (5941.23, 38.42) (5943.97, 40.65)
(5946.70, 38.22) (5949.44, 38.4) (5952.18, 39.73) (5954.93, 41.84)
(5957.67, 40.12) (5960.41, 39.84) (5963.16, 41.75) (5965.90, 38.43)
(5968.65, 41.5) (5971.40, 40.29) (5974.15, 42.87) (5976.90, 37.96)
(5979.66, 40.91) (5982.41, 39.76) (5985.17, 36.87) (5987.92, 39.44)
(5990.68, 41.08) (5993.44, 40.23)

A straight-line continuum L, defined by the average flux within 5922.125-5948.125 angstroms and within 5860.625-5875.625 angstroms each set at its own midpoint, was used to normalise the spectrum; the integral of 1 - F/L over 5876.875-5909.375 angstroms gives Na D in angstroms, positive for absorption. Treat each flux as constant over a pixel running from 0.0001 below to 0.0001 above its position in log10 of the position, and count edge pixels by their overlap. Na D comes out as 3.70 angstroms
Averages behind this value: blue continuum 40.8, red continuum 40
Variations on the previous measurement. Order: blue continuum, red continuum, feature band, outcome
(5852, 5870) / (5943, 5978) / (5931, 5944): 0.2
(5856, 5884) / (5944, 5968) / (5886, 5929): 3.3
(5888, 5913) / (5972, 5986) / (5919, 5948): -2.2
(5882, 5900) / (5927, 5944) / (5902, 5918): -1.8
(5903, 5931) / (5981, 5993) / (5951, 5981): -0.7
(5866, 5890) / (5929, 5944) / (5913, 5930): -0.3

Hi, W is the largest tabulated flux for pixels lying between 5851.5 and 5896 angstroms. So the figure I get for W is 41.99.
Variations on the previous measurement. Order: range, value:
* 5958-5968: 41.75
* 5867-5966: 41.84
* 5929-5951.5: 41.25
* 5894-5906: 41.13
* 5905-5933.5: 41.4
